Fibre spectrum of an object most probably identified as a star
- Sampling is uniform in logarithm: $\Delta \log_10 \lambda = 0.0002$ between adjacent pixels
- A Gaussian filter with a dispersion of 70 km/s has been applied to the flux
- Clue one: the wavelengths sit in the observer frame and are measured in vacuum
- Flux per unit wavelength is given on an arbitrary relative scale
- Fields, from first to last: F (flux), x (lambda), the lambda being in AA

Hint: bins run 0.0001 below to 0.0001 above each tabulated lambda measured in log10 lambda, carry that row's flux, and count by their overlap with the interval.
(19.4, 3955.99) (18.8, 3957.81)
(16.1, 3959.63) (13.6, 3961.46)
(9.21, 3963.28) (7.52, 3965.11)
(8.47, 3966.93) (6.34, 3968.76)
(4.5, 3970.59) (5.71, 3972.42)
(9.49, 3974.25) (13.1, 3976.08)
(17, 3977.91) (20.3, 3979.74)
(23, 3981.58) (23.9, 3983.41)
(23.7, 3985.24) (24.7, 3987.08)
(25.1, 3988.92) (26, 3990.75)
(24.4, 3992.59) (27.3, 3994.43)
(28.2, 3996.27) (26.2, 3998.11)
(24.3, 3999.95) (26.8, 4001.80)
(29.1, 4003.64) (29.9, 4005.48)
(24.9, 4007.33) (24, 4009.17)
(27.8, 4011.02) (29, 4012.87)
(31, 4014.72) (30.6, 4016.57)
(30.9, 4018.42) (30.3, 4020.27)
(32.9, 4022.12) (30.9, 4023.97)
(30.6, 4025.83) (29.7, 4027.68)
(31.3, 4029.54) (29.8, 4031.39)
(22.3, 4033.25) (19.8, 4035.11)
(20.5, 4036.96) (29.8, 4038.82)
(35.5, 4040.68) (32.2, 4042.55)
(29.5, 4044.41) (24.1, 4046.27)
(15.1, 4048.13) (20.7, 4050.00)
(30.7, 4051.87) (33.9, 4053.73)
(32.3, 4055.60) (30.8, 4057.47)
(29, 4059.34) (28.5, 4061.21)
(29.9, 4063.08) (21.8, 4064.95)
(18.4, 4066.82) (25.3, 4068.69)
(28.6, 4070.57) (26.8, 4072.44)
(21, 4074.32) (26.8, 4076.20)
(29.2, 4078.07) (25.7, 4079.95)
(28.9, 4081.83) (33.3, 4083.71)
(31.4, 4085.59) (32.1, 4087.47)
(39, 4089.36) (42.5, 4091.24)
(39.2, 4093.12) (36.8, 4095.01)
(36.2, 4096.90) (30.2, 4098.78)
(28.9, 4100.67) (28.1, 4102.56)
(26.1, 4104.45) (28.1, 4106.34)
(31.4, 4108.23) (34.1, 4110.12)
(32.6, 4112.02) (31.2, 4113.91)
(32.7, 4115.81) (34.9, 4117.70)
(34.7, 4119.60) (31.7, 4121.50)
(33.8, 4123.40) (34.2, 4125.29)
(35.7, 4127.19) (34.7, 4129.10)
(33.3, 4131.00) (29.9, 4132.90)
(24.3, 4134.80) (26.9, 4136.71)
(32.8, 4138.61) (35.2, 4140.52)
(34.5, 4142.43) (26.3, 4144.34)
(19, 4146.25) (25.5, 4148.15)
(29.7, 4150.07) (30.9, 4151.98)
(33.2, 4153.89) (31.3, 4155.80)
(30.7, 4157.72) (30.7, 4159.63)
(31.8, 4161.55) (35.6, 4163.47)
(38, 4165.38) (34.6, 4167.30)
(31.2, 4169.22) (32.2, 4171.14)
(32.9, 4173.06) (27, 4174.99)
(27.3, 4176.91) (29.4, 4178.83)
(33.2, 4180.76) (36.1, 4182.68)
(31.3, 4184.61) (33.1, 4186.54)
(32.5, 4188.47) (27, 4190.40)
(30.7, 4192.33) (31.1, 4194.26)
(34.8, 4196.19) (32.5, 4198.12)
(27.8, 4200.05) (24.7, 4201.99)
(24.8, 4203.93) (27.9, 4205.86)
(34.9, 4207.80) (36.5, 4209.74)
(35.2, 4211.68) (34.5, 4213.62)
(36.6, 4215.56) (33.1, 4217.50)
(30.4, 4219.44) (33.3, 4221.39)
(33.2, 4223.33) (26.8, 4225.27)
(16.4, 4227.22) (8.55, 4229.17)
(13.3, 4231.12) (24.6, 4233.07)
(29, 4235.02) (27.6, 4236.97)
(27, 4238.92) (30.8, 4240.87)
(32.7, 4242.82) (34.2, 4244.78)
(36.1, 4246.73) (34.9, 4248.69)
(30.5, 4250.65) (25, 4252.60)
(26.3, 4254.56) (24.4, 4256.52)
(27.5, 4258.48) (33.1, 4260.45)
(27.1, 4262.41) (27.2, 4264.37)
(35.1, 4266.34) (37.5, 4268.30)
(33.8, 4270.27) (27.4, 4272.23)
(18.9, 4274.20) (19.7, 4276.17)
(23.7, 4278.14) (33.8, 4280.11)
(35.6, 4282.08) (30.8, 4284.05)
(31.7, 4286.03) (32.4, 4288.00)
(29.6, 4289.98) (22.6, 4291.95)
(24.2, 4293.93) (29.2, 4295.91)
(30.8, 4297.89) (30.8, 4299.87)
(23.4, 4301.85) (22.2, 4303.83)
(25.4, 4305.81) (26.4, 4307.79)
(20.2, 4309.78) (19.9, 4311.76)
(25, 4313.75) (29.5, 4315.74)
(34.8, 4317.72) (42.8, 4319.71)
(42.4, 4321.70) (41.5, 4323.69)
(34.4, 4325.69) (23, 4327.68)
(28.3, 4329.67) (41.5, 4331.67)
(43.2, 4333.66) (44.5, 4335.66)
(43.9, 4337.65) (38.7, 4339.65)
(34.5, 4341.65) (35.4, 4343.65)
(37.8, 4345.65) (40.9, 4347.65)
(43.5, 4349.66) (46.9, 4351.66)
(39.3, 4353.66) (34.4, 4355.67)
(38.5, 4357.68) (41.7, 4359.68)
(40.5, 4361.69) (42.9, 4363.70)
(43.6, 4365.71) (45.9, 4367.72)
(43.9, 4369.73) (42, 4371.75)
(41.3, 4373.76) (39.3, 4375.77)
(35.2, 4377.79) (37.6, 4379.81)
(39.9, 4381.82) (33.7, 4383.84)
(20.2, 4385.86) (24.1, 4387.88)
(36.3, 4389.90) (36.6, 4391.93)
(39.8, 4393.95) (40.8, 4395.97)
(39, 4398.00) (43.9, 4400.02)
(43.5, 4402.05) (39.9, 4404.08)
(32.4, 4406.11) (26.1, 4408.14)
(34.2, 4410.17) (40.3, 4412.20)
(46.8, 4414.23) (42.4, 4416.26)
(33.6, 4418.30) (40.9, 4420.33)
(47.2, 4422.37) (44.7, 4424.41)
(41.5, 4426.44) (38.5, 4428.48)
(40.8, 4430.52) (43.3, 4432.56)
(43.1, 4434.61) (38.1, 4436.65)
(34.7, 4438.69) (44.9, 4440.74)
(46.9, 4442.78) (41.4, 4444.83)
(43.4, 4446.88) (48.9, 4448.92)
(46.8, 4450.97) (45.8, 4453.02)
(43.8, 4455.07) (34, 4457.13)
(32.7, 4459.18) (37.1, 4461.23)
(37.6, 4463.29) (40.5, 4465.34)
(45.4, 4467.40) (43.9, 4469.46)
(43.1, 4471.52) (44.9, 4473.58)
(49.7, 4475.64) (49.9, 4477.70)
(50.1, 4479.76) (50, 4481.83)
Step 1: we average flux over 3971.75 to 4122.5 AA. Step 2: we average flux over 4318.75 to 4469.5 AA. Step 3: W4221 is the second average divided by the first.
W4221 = 1.42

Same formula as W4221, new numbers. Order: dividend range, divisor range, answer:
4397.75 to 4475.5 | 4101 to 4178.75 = 1.32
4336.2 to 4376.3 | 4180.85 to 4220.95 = 1.28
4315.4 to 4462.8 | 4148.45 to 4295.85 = 1.32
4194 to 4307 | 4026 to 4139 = 0.97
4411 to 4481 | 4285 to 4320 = 1.55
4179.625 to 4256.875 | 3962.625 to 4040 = 1.28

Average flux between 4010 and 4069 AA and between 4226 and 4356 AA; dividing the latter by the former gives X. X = 1.10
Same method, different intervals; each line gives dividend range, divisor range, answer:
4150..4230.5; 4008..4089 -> 1.10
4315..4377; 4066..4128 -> 1.26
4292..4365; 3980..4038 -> 1.27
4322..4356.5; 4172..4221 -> 1.22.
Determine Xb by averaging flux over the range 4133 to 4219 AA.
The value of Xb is 31.1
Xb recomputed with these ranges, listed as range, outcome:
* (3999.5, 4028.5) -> 29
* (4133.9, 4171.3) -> 30.7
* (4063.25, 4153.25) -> 30.5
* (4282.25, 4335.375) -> 30.5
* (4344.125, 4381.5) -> 40.8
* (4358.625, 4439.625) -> 39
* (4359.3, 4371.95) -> 43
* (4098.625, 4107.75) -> 28.3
